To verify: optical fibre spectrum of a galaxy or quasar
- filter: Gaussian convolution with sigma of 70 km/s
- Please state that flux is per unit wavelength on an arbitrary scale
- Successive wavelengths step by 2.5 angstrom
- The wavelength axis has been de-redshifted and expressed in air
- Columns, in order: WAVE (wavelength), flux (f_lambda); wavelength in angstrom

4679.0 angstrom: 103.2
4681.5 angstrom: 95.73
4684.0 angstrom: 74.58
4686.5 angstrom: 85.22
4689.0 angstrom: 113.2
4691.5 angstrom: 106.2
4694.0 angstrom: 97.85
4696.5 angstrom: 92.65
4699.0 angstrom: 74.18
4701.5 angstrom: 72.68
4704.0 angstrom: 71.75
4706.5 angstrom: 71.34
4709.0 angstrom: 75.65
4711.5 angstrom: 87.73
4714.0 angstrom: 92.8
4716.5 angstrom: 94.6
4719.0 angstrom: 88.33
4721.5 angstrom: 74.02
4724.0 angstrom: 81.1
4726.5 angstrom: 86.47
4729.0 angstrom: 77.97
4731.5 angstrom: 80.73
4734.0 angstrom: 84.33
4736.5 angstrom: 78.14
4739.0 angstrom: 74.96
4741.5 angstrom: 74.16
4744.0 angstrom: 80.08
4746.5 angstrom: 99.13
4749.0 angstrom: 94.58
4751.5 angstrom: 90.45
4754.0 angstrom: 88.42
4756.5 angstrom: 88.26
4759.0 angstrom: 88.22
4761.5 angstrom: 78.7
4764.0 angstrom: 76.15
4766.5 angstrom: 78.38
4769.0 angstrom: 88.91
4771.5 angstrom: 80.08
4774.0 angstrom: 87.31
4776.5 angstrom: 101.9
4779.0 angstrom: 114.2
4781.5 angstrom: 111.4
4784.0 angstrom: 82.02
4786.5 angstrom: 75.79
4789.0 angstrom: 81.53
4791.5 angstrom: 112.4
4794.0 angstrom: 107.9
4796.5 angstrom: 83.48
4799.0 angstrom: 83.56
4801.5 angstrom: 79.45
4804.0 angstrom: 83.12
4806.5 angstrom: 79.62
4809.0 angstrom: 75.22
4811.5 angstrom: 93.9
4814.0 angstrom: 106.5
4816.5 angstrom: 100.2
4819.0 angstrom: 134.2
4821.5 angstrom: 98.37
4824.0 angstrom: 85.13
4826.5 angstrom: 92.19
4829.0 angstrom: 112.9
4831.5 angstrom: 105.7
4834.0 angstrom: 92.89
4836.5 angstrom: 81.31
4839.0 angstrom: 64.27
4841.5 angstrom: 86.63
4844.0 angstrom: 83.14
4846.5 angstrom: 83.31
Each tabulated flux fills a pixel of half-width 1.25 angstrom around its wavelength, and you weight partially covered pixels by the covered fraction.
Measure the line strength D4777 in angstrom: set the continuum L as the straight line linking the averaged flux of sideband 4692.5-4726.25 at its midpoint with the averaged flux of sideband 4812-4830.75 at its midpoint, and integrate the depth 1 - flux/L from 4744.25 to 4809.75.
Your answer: 4.5 angstrom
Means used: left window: 83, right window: 104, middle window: 88.8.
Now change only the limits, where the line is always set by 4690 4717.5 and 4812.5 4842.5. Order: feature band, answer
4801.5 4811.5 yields 1.4 angstrom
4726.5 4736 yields 0.7 angstrom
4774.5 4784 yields -1.2 angstrom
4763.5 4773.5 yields 1.1 angstrom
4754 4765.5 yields 0.9 angstrom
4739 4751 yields 0.4 angstrom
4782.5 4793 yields 0.5 angstrom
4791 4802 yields 0.1 angstrom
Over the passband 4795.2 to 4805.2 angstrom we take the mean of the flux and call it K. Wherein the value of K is 82.5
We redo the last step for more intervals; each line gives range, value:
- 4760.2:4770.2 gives 80.5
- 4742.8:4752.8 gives 91.1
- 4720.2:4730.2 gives 79.9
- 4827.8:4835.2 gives 104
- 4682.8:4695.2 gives 95.5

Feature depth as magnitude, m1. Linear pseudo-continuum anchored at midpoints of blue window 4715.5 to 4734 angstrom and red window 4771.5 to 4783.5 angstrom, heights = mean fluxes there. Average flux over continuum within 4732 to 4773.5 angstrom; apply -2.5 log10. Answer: 0.10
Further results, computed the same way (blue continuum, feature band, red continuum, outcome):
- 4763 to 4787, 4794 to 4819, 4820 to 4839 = 0.02 mag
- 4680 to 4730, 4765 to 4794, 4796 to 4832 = -0.01 mag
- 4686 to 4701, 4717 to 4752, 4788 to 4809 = 0.11 mag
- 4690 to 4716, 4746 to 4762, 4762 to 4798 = -0.01 mag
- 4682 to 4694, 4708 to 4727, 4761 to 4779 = 0.09 mag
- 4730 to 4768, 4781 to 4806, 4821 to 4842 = -0.02 mag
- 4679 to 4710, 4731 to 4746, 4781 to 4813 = 0.10 mag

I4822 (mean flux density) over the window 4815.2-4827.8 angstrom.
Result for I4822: 102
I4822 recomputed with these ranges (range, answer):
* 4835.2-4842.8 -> 77.5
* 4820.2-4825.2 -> 92.2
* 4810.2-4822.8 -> 106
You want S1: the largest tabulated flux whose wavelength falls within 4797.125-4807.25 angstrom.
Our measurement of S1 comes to 83.56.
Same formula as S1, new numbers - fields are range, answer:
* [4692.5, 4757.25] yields 99.13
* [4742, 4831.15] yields 134.2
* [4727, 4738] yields 84.33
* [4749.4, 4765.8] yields 90.45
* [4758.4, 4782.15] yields 114.2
